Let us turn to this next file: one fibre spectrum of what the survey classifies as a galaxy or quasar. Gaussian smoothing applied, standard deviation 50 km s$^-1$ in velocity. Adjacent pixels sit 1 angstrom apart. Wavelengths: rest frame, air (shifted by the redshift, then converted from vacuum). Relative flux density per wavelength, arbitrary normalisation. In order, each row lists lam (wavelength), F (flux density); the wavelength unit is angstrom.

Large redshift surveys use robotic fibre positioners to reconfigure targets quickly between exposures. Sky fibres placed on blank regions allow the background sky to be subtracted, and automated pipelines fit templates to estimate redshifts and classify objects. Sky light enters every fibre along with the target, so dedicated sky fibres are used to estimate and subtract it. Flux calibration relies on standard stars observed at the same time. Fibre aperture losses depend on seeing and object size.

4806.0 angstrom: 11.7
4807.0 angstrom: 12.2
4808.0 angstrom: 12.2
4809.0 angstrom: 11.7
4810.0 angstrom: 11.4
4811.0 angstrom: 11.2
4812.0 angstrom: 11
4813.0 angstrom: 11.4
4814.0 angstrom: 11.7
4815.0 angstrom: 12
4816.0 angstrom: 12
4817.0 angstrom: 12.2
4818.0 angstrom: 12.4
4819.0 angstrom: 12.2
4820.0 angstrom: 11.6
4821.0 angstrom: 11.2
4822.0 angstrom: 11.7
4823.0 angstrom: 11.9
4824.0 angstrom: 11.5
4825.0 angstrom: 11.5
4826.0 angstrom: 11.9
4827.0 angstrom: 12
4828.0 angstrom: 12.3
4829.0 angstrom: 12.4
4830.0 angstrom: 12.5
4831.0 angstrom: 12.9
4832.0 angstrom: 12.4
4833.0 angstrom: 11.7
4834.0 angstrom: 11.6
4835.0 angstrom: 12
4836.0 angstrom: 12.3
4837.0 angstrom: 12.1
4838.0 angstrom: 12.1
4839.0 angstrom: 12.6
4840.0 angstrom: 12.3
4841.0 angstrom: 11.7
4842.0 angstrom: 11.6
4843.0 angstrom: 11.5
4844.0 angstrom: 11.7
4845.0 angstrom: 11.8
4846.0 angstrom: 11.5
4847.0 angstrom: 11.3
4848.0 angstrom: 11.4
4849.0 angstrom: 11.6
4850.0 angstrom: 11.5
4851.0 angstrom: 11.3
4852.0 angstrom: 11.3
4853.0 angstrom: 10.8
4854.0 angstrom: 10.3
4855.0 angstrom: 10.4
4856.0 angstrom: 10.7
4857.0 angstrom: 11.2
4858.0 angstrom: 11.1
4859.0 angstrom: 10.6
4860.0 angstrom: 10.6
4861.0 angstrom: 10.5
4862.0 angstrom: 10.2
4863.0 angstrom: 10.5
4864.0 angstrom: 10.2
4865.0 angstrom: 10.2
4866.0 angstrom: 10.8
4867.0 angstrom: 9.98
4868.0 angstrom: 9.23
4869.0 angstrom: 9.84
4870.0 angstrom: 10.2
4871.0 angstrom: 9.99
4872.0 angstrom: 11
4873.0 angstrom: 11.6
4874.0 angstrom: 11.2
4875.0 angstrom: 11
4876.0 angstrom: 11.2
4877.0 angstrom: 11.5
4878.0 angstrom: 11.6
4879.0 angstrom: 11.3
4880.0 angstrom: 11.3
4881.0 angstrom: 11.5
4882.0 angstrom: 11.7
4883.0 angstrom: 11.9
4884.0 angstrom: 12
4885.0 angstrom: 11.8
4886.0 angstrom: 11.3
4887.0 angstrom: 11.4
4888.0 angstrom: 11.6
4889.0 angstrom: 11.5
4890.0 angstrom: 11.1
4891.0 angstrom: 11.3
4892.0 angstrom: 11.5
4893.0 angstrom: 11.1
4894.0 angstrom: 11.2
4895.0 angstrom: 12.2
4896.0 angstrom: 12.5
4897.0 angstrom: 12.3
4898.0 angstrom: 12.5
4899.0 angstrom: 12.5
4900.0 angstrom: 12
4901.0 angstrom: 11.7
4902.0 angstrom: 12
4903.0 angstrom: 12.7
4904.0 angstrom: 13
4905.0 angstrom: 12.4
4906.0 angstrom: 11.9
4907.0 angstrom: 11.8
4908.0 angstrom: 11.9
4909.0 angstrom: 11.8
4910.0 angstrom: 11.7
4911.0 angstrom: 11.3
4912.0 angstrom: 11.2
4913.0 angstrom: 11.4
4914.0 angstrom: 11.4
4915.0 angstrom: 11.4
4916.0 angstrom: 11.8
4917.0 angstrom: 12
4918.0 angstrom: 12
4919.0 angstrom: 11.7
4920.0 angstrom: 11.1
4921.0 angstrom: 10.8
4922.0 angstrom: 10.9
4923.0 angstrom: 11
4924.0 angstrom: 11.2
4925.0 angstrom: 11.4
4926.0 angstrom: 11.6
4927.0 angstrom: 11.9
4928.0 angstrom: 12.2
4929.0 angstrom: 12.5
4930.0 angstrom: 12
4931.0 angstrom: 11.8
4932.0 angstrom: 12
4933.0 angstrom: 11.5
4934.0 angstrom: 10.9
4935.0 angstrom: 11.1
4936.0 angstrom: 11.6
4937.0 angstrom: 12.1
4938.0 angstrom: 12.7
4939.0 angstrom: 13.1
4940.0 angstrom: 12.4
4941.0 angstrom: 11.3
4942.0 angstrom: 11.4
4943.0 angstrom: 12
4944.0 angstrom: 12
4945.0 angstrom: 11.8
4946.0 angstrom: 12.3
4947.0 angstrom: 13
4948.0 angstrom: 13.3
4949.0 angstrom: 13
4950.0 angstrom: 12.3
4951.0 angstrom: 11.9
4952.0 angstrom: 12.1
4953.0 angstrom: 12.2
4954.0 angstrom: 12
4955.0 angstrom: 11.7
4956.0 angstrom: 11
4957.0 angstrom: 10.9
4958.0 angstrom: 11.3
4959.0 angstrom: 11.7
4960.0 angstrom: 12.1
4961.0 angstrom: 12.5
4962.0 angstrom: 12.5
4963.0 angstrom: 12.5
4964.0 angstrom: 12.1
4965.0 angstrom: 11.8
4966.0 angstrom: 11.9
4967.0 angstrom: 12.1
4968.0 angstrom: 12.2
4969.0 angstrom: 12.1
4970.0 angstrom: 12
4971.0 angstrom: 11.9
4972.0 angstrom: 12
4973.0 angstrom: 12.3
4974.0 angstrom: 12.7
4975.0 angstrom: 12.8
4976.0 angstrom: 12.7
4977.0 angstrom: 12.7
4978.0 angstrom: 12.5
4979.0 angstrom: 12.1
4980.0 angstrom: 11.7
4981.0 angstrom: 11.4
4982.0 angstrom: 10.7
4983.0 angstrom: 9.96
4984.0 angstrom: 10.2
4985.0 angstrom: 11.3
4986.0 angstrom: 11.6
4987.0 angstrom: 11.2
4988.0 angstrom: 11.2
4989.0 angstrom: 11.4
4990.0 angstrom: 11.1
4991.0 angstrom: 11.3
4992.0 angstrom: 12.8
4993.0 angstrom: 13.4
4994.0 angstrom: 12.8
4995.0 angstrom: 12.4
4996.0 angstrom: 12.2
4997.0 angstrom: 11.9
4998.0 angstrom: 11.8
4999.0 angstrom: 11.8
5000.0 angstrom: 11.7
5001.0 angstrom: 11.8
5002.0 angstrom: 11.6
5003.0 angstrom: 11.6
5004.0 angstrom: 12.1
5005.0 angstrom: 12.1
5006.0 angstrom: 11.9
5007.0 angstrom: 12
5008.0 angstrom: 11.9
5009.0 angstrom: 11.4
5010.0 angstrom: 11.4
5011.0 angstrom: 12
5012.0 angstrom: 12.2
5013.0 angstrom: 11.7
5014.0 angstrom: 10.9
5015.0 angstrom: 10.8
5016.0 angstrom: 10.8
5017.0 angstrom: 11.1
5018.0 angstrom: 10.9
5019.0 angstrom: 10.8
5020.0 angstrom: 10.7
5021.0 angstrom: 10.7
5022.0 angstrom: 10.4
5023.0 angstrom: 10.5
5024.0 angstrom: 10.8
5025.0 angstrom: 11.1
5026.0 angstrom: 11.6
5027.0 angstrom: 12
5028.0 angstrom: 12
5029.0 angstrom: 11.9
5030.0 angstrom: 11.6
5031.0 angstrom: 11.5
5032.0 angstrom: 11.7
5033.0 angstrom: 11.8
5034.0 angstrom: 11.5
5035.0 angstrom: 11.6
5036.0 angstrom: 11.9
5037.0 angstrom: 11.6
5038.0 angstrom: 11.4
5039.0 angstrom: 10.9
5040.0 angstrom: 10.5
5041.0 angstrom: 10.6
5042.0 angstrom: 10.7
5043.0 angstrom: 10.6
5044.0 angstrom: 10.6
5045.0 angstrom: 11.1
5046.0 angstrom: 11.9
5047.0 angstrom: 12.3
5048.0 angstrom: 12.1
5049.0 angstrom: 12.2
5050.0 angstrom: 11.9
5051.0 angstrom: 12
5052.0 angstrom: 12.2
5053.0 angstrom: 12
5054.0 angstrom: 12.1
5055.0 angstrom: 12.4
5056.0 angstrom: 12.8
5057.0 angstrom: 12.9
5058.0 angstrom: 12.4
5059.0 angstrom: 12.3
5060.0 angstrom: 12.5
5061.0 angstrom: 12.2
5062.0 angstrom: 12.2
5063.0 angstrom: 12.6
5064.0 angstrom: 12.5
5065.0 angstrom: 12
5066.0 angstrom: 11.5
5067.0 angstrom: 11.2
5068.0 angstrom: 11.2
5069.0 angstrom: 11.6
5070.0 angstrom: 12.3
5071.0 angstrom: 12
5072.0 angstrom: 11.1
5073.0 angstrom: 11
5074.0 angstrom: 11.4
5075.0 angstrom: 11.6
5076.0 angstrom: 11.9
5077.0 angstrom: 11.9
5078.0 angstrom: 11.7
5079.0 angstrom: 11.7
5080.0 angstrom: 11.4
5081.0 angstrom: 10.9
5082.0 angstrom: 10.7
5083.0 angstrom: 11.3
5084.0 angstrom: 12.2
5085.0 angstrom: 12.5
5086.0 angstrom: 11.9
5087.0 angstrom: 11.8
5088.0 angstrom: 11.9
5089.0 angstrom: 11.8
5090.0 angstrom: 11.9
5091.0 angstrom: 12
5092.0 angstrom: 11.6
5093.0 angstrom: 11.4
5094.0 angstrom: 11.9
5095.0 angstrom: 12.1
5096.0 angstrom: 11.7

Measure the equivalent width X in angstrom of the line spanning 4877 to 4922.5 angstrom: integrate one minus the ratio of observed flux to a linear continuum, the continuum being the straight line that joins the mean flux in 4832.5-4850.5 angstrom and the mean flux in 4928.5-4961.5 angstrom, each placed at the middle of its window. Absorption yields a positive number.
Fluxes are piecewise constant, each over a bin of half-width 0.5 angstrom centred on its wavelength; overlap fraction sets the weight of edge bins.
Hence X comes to 0.7 angstrom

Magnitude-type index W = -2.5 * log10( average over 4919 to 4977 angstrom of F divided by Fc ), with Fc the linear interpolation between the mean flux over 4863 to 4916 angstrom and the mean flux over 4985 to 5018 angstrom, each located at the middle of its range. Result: -0.034 mag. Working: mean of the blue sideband 11.4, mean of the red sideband 11.7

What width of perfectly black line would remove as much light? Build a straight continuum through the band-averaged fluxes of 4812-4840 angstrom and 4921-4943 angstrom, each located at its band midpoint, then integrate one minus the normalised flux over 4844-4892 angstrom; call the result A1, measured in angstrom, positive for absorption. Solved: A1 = 3.5 angstrom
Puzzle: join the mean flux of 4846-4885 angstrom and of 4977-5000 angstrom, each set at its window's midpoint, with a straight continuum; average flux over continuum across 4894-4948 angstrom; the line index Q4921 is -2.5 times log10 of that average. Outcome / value -0.06 mag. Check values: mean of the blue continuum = 10.9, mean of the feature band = 11.9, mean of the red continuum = 11.7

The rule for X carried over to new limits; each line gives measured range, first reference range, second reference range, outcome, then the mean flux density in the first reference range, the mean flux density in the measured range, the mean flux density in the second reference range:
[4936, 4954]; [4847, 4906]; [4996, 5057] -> -1.38 angstrom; 11.3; 12.3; 11.5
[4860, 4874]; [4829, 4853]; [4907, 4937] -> 1.65 angstrom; 11.8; 10.4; 11.6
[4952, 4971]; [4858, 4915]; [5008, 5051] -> -0.97 angstrom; 11.3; 11.9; 11.3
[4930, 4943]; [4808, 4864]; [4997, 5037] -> -0.36 angstrom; 11.6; 11.8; 11.5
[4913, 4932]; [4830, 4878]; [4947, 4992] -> 0.00 angstrom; 11.2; 11.6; 11.9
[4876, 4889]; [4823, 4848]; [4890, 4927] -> 0.27 angstrom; 12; 11.6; 11.7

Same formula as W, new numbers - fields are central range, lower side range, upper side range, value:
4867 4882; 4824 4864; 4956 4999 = 0.07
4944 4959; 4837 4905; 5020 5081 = -0.05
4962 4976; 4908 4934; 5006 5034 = -0.07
